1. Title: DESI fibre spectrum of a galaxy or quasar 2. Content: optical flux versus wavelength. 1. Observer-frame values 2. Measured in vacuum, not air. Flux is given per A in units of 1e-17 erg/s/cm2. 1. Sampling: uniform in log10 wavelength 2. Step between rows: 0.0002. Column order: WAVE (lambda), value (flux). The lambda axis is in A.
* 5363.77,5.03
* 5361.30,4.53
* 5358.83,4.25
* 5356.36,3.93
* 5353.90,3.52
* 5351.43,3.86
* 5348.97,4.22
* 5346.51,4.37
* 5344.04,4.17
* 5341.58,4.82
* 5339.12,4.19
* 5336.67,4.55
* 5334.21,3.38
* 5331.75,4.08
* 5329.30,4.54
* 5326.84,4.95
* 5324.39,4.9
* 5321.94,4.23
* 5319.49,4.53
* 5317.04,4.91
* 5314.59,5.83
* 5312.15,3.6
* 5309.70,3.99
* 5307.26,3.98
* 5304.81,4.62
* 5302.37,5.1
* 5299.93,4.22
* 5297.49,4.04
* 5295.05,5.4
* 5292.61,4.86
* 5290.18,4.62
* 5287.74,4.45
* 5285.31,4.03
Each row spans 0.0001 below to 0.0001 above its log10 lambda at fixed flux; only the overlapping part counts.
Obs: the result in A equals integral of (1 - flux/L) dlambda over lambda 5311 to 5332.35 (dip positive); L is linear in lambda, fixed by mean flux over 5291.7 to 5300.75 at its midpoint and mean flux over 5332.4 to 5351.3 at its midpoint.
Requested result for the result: -1.14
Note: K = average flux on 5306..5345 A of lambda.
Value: 4.42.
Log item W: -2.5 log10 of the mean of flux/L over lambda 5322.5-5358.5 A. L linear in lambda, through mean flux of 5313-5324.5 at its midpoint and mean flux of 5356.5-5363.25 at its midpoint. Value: 0.09 mag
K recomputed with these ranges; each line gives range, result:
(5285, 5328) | 4.58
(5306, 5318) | 4.45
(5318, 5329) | 4.65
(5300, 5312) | 4.33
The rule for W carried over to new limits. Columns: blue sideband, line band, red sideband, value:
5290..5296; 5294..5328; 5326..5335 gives 0.01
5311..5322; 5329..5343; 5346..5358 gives 0.01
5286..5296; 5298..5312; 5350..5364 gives 0.08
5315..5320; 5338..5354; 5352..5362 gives 0.02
